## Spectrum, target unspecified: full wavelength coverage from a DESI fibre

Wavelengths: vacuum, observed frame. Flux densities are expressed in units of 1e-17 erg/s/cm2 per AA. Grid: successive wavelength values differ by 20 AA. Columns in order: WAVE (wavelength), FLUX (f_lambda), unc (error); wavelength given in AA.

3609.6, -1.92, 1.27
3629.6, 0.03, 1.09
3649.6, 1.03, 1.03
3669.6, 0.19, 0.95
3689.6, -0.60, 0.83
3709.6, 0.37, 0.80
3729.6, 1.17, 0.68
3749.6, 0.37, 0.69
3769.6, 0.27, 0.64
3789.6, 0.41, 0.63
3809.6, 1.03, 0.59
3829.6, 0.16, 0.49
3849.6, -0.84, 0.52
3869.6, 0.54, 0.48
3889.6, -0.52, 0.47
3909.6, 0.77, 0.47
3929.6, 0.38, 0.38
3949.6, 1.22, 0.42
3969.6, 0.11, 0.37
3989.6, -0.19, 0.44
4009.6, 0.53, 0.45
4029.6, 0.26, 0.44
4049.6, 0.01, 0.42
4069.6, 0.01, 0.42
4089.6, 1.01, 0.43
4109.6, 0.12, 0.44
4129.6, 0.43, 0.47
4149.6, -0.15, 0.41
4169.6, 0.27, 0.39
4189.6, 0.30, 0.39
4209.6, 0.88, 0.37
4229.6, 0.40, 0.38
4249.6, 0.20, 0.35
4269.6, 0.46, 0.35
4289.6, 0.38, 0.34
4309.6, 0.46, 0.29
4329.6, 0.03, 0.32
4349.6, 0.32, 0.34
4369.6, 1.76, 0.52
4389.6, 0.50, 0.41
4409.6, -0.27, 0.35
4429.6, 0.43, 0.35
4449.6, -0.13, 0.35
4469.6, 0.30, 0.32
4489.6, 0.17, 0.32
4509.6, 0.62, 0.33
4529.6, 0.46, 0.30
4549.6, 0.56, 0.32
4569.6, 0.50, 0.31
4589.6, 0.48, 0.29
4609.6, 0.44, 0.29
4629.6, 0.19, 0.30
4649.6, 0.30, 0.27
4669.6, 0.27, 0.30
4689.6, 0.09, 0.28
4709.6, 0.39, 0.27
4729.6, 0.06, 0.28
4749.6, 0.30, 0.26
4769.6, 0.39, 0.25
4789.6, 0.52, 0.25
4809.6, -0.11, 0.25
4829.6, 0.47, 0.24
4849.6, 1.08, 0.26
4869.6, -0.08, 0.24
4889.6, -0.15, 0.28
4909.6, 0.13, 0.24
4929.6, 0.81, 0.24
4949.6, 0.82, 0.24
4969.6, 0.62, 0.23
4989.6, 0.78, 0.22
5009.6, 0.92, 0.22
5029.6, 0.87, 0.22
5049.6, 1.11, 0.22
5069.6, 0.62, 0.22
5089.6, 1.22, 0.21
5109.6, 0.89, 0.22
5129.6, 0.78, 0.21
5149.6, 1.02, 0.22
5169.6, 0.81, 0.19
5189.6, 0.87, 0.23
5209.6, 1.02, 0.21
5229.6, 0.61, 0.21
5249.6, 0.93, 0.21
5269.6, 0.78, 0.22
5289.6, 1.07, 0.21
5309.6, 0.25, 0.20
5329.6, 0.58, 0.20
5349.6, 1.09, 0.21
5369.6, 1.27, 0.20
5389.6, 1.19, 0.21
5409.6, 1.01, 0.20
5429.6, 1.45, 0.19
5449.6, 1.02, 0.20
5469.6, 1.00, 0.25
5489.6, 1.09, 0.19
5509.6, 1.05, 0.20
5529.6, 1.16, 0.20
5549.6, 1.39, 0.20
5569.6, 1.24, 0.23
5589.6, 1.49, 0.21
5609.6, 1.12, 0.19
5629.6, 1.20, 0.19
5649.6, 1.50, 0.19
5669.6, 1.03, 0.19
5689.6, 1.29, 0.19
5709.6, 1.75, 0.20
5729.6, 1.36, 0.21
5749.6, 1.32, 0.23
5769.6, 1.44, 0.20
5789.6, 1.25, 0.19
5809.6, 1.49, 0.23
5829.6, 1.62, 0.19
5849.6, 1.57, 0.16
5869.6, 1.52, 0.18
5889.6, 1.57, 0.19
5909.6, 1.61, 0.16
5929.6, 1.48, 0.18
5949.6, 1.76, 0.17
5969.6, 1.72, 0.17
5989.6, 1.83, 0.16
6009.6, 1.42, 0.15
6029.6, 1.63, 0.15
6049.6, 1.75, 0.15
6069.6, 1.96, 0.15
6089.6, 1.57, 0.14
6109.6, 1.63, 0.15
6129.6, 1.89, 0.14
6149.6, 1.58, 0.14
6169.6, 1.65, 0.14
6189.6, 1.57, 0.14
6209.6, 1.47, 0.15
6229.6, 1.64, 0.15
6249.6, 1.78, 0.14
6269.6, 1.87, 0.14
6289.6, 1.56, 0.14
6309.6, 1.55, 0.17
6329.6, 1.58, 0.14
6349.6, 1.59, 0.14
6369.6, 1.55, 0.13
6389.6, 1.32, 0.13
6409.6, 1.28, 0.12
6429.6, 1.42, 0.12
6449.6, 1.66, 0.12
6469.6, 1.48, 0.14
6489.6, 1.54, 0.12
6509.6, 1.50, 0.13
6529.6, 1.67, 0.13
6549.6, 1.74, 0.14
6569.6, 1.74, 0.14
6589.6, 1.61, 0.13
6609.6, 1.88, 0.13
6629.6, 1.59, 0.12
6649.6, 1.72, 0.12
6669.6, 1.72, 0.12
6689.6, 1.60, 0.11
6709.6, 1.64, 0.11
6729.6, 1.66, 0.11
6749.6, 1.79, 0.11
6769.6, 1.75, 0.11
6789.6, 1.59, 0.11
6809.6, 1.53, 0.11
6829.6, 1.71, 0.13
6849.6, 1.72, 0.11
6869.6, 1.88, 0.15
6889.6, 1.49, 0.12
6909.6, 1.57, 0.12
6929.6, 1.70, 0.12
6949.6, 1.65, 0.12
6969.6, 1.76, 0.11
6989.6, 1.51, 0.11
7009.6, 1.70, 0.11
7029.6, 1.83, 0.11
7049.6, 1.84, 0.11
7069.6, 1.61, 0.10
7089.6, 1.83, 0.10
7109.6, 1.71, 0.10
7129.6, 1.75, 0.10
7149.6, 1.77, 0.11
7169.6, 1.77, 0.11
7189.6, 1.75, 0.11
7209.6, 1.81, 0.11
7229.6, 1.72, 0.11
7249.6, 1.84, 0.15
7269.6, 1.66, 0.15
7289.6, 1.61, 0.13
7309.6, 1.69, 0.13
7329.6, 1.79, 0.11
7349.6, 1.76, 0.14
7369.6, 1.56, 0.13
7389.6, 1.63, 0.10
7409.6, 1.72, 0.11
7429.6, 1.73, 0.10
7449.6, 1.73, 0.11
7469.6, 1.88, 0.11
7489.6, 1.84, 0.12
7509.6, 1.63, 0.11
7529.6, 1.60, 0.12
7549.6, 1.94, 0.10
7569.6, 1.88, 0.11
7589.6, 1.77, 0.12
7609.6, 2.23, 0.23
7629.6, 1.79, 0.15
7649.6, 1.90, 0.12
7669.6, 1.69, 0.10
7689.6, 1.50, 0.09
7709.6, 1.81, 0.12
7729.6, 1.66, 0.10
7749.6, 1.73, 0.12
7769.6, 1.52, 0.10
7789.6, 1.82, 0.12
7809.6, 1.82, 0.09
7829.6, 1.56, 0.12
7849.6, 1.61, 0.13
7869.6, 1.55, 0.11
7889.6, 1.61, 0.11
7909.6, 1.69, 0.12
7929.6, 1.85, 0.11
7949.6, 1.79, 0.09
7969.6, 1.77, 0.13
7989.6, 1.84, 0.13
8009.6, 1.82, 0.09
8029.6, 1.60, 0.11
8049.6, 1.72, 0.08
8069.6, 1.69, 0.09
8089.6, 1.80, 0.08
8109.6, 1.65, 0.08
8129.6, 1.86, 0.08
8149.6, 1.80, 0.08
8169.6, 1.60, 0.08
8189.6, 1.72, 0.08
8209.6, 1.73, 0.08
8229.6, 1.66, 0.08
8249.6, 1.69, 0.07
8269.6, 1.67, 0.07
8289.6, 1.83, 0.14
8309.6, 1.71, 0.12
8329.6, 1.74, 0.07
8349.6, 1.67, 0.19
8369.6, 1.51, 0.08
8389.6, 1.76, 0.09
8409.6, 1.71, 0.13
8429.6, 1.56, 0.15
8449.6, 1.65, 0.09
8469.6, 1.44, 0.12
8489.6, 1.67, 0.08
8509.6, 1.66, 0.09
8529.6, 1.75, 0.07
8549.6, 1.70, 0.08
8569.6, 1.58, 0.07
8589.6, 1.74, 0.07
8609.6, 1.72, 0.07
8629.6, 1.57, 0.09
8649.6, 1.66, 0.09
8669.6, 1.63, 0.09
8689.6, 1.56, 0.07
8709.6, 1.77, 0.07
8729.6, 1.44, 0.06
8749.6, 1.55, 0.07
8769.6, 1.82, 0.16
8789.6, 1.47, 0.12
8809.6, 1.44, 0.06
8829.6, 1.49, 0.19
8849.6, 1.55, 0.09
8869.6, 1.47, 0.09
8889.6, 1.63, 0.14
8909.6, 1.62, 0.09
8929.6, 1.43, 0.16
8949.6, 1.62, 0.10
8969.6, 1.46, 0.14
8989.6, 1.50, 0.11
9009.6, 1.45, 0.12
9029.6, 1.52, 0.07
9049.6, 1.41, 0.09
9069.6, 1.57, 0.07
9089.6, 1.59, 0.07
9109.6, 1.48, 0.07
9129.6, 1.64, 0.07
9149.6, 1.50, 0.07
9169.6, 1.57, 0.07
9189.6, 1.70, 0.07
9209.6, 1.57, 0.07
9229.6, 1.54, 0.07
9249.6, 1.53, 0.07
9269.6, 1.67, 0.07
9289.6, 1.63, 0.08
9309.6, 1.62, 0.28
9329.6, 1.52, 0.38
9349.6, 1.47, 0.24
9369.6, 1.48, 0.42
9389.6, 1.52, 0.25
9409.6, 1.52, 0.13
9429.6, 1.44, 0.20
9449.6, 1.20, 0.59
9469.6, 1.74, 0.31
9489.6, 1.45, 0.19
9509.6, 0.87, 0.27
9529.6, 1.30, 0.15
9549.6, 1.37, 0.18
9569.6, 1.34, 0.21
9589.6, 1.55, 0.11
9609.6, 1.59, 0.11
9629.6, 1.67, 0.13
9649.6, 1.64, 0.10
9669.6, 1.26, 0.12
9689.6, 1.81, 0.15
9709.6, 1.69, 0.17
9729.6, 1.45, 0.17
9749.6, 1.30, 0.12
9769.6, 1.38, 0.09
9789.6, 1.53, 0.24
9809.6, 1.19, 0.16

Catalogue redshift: 0.237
